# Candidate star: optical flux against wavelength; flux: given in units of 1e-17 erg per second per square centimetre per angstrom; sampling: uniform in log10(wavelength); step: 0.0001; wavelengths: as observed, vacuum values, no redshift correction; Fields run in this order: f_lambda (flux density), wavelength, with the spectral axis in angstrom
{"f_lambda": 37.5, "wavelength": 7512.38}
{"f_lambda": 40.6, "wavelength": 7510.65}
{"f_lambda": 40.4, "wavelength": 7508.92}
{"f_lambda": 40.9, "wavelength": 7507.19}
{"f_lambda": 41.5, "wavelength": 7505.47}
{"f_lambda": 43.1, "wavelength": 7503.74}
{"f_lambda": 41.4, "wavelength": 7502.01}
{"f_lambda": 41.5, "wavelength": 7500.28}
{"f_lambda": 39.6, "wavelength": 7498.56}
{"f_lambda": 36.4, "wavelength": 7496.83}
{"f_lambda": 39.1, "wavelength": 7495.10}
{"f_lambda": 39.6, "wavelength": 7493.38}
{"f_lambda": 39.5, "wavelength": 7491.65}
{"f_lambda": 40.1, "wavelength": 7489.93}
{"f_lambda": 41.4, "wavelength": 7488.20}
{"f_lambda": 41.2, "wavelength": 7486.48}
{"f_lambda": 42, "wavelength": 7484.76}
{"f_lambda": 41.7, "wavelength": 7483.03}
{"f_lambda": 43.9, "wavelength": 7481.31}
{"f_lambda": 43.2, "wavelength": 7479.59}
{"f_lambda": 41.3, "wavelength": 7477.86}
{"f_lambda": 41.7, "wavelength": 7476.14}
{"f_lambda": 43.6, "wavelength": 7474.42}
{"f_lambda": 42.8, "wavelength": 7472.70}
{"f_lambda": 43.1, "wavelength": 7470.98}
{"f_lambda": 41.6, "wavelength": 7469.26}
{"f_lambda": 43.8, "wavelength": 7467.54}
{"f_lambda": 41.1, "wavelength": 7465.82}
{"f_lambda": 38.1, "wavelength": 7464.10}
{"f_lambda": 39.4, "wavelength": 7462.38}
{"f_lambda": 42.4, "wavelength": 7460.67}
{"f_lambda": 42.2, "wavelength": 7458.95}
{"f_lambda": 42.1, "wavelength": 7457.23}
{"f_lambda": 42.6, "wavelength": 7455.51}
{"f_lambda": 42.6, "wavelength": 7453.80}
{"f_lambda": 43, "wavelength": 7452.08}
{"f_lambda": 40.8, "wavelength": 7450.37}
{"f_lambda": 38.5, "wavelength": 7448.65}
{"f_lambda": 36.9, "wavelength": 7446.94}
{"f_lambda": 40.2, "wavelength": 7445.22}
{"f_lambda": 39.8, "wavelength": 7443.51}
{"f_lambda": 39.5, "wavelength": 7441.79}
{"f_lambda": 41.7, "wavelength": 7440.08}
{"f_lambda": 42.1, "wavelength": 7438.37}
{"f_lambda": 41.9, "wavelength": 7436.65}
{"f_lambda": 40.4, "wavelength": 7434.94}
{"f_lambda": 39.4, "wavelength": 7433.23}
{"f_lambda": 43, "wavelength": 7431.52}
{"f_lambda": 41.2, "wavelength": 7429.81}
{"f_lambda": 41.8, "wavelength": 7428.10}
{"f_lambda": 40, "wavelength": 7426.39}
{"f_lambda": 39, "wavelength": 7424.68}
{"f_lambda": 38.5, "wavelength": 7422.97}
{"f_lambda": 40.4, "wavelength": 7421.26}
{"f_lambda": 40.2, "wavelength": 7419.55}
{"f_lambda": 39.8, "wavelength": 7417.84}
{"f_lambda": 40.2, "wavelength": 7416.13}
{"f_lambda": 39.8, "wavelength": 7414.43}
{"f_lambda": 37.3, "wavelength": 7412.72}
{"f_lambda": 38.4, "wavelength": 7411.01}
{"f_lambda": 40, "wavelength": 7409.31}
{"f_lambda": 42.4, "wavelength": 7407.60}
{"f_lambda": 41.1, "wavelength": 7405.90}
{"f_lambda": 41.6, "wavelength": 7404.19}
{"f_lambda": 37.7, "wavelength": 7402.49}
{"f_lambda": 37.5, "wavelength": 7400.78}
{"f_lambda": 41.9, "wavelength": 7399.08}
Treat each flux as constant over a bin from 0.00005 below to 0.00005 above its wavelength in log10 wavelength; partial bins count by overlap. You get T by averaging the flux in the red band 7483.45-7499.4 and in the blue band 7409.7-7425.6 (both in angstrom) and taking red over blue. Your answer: 1.02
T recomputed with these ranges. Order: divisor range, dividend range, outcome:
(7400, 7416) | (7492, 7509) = 1.02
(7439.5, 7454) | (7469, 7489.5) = 1.05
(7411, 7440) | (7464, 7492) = 1.04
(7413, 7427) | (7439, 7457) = 1.03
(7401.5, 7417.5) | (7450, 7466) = 1.04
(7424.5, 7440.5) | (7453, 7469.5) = 1.01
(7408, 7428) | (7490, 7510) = 1.02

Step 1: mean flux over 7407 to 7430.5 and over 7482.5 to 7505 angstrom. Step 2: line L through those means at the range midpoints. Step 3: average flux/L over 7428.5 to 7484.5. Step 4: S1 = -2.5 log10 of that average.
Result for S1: -0.03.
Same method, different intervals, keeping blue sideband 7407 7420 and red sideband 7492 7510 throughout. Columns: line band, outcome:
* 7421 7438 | -0.02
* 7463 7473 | -0.04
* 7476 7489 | -0.05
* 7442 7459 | -0.02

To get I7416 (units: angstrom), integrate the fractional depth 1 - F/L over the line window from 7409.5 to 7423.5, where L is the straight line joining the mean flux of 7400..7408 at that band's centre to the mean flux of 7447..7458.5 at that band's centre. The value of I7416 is 0.3 angstrom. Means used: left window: 39.9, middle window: 39.4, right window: 41.3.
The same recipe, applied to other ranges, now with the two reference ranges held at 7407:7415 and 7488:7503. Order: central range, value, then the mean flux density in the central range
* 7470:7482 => -0.92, 42.8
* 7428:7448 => -0.52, 40.6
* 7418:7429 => -0.13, 40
